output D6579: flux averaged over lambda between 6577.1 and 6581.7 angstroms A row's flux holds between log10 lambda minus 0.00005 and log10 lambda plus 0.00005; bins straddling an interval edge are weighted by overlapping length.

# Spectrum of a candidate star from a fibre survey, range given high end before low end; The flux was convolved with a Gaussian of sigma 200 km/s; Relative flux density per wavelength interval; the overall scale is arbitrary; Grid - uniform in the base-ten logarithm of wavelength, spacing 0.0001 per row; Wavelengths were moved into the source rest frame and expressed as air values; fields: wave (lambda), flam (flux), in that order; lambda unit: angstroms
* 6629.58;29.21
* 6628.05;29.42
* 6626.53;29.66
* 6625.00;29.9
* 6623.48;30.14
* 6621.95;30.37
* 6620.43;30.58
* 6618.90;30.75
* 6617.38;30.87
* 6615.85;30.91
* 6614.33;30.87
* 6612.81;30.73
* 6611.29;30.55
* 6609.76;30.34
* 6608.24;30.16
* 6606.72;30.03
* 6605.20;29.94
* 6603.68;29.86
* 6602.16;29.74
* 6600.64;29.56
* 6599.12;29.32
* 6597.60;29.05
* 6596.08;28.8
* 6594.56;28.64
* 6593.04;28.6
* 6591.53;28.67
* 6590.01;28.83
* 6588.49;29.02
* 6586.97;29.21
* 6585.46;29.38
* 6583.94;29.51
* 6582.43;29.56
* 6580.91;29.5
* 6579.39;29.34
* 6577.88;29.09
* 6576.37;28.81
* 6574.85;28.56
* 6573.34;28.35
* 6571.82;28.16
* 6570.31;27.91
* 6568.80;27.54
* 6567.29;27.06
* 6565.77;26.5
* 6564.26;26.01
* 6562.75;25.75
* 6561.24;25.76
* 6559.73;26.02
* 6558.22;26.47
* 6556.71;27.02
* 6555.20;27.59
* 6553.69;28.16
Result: 29.3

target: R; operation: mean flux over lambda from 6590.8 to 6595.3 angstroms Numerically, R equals 28.7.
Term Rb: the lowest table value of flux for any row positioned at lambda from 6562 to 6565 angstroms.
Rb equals 25.75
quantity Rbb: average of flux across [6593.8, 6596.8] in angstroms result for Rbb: 28.7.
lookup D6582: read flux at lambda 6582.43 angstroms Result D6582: 29.56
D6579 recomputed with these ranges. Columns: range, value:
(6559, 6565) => 25.9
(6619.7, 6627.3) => 30.2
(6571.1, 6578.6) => 28.6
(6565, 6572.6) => 27.4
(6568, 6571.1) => 27.8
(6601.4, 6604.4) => 29.8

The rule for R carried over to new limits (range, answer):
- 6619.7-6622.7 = 30.5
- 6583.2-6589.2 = 29.3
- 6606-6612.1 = 30.3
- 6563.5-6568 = 26.5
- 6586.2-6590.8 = 29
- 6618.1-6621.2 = 30.7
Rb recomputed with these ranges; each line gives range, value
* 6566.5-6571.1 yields 27.06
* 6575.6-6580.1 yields 28.81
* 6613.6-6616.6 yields 30.87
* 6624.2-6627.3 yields 29.66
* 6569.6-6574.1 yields 27.91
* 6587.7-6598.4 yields 28.6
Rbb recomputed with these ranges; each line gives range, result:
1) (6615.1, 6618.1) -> 30.8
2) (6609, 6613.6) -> 30.5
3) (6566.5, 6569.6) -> 27.3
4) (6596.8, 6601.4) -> 29.3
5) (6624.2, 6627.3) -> 29.8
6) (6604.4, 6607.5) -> 30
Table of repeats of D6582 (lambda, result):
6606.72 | 30.03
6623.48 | 30.14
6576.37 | 28.81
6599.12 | 29.32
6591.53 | 28.67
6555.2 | 27.59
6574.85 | 28.56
